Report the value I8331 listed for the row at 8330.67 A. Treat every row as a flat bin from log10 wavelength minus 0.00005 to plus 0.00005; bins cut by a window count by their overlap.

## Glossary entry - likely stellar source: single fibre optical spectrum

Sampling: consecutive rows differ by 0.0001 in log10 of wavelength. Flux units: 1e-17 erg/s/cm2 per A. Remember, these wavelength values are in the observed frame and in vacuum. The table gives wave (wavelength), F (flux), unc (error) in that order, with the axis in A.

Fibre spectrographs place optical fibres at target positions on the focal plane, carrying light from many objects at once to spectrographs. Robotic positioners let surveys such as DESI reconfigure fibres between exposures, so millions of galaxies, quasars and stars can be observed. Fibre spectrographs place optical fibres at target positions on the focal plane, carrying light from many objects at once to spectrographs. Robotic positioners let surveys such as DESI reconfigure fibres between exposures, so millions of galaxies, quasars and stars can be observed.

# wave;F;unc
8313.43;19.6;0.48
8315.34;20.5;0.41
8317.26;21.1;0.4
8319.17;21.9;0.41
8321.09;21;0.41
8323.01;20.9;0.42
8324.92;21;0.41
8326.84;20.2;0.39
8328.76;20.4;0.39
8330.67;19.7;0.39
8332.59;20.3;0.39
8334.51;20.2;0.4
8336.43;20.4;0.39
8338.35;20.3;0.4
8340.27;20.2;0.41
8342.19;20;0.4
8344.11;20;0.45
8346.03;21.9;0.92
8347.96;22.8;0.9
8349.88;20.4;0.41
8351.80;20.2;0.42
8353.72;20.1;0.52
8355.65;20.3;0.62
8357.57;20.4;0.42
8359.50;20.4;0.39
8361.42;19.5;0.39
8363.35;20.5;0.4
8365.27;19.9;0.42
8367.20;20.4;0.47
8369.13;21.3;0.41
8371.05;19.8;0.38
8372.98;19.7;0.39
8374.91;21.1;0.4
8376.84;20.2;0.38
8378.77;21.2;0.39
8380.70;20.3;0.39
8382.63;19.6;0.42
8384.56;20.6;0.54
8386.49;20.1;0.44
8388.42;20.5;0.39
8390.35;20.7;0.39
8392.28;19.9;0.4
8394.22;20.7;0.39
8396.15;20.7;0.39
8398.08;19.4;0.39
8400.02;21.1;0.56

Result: 19.7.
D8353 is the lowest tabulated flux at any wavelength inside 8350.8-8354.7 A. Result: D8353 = 20.1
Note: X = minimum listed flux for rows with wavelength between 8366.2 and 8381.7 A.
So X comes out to 19.7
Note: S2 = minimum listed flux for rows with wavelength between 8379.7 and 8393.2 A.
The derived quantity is 19.6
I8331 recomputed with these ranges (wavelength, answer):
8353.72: 20.1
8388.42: 20.5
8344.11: 20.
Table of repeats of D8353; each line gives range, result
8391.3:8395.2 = 19.9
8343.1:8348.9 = 20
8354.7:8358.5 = 20.3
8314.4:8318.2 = 20.5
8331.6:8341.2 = 20.2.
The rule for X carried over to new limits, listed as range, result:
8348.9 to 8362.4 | 19.5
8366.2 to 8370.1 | 20.4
